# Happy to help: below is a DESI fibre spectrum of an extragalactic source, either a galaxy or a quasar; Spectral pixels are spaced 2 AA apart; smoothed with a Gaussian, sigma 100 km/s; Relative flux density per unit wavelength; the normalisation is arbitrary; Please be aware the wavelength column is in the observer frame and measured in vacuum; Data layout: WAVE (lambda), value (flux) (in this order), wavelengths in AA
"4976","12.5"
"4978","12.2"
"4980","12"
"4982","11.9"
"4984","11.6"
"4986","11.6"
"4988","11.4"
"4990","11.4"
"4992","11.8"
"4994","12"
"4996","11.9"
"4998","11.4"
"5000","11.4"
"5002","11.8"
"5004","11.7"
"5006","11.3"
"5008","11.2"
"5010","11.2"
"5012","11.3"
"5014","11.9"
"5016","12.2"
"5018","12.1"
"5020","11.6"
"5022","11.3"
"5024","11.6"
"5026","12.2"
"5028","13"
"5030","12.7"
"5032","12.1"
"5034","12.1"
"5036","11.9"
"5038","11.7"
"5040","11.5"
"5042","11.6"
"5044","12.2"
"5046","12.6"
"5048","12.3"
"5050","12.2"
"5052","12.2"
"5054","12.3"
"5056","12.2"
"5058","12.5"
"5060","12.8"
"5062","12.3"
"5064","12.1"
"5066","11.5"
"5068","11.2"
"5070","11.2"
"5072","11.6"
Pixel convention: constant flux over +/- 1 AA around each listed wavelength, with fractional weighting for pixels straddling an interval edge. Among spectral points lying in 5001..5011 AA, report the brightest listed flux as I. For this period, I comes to 11.8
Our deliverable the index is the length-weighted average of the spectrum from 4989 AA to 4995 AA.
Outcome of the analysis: 11.7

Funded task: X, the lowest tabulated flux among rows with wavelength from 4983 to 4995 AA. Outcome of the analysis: 11.4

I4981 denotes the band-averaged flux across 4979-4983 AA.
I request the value 11.9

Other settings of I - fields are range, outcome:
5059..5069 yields 12.8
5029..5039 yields 12.7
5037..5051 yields 12.6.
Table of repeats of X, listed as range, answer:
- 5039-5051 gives 11.5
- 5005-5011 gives 11.2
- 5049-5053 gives 12.2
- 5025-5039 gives 11.7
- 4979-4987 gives 11.6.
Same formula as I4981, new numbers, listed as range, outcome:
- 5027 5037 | 12.4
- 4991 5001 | 11.7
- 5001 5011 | 11.4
